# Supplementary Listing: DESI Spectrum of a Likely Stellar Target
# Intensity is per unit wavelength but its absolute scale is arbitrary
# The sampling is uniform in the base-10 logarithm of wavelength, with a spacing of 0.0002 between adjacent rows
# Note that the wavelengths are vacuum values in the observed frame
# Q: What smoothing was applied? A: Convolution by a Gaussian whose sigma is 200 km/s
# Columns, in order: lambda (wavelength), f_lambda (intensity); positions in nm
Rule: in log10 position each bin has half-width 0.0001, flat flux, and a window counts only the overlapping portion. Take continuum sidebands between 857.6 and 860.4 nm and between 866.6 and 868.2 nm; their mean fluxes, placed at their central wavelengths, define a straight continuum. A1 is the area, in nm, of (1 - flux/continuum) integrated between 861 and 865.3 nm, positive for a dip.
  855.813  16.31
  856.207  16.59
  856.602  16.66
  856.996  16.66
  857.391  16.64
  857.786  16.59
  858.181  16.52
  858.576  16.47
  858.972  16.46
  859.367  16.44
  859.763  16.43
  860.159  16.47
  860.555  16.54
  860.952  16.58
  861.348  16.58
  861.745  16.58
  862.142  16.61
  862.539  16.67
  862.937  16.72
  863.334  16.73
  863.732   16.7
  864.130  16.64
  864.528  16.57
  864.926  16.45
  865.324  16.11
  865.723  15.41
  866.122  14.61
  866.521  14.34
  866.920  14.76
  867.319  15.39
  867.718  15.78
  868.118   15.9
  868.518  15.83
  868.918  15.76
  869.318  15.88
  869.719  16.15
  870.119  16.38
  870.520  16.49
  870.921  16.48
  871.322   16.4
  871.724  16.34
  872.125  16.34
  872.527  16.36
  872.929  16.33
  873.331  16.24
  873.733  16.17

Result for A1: -0.184 nm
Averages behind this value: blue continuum 16.5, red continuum 15.3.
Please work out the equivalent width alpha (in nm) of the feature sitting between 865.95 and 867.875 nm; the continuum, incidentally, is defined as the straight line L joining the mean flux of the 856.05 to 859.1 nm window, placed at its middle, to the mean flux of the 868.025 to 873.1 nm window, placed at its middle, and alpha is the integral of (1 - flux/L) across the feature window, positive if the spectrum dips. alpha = 0.16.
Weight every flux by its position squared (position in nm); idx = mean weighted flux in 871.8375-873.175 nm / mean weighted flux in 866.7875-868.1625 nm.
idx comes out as 1.1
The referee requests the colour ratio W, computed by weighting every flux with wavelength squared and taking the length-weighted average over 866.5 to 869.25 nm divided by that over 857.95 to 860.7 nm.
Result 1.0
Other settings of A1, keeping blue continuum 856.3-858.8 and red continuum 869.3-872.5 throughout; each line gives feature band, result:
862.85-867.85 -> 0.18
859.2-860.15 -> 0.01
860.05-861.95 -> 0.00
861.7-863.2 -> -0.01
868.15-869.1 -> 0.03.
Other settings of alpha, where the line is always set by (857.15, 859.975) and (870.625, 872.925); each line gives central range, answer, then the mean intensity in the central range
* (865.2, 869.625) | 0.27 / 15.4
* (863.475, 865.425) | -0.01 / 16.5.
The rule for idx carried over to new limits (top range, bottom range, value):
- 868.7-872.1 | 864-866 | 1.02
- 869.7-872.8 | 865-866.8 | 1.09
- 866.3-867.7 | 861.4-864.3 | 0.91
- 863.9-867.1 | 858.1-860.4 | 0.96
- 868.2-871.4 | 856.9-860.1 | 1.00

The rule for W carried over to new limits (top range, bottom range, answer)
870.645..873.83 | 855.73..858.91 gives 1.02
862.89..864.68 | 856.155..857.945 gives 1.02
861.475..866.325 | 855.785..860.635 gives 1.00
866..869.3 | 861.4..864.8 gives 0.93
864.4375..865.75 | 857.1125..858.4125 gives 0.99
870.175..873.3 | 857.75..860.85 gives 1.02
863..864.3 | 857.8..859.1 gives 1.02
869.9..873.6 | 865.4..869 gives 1.08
